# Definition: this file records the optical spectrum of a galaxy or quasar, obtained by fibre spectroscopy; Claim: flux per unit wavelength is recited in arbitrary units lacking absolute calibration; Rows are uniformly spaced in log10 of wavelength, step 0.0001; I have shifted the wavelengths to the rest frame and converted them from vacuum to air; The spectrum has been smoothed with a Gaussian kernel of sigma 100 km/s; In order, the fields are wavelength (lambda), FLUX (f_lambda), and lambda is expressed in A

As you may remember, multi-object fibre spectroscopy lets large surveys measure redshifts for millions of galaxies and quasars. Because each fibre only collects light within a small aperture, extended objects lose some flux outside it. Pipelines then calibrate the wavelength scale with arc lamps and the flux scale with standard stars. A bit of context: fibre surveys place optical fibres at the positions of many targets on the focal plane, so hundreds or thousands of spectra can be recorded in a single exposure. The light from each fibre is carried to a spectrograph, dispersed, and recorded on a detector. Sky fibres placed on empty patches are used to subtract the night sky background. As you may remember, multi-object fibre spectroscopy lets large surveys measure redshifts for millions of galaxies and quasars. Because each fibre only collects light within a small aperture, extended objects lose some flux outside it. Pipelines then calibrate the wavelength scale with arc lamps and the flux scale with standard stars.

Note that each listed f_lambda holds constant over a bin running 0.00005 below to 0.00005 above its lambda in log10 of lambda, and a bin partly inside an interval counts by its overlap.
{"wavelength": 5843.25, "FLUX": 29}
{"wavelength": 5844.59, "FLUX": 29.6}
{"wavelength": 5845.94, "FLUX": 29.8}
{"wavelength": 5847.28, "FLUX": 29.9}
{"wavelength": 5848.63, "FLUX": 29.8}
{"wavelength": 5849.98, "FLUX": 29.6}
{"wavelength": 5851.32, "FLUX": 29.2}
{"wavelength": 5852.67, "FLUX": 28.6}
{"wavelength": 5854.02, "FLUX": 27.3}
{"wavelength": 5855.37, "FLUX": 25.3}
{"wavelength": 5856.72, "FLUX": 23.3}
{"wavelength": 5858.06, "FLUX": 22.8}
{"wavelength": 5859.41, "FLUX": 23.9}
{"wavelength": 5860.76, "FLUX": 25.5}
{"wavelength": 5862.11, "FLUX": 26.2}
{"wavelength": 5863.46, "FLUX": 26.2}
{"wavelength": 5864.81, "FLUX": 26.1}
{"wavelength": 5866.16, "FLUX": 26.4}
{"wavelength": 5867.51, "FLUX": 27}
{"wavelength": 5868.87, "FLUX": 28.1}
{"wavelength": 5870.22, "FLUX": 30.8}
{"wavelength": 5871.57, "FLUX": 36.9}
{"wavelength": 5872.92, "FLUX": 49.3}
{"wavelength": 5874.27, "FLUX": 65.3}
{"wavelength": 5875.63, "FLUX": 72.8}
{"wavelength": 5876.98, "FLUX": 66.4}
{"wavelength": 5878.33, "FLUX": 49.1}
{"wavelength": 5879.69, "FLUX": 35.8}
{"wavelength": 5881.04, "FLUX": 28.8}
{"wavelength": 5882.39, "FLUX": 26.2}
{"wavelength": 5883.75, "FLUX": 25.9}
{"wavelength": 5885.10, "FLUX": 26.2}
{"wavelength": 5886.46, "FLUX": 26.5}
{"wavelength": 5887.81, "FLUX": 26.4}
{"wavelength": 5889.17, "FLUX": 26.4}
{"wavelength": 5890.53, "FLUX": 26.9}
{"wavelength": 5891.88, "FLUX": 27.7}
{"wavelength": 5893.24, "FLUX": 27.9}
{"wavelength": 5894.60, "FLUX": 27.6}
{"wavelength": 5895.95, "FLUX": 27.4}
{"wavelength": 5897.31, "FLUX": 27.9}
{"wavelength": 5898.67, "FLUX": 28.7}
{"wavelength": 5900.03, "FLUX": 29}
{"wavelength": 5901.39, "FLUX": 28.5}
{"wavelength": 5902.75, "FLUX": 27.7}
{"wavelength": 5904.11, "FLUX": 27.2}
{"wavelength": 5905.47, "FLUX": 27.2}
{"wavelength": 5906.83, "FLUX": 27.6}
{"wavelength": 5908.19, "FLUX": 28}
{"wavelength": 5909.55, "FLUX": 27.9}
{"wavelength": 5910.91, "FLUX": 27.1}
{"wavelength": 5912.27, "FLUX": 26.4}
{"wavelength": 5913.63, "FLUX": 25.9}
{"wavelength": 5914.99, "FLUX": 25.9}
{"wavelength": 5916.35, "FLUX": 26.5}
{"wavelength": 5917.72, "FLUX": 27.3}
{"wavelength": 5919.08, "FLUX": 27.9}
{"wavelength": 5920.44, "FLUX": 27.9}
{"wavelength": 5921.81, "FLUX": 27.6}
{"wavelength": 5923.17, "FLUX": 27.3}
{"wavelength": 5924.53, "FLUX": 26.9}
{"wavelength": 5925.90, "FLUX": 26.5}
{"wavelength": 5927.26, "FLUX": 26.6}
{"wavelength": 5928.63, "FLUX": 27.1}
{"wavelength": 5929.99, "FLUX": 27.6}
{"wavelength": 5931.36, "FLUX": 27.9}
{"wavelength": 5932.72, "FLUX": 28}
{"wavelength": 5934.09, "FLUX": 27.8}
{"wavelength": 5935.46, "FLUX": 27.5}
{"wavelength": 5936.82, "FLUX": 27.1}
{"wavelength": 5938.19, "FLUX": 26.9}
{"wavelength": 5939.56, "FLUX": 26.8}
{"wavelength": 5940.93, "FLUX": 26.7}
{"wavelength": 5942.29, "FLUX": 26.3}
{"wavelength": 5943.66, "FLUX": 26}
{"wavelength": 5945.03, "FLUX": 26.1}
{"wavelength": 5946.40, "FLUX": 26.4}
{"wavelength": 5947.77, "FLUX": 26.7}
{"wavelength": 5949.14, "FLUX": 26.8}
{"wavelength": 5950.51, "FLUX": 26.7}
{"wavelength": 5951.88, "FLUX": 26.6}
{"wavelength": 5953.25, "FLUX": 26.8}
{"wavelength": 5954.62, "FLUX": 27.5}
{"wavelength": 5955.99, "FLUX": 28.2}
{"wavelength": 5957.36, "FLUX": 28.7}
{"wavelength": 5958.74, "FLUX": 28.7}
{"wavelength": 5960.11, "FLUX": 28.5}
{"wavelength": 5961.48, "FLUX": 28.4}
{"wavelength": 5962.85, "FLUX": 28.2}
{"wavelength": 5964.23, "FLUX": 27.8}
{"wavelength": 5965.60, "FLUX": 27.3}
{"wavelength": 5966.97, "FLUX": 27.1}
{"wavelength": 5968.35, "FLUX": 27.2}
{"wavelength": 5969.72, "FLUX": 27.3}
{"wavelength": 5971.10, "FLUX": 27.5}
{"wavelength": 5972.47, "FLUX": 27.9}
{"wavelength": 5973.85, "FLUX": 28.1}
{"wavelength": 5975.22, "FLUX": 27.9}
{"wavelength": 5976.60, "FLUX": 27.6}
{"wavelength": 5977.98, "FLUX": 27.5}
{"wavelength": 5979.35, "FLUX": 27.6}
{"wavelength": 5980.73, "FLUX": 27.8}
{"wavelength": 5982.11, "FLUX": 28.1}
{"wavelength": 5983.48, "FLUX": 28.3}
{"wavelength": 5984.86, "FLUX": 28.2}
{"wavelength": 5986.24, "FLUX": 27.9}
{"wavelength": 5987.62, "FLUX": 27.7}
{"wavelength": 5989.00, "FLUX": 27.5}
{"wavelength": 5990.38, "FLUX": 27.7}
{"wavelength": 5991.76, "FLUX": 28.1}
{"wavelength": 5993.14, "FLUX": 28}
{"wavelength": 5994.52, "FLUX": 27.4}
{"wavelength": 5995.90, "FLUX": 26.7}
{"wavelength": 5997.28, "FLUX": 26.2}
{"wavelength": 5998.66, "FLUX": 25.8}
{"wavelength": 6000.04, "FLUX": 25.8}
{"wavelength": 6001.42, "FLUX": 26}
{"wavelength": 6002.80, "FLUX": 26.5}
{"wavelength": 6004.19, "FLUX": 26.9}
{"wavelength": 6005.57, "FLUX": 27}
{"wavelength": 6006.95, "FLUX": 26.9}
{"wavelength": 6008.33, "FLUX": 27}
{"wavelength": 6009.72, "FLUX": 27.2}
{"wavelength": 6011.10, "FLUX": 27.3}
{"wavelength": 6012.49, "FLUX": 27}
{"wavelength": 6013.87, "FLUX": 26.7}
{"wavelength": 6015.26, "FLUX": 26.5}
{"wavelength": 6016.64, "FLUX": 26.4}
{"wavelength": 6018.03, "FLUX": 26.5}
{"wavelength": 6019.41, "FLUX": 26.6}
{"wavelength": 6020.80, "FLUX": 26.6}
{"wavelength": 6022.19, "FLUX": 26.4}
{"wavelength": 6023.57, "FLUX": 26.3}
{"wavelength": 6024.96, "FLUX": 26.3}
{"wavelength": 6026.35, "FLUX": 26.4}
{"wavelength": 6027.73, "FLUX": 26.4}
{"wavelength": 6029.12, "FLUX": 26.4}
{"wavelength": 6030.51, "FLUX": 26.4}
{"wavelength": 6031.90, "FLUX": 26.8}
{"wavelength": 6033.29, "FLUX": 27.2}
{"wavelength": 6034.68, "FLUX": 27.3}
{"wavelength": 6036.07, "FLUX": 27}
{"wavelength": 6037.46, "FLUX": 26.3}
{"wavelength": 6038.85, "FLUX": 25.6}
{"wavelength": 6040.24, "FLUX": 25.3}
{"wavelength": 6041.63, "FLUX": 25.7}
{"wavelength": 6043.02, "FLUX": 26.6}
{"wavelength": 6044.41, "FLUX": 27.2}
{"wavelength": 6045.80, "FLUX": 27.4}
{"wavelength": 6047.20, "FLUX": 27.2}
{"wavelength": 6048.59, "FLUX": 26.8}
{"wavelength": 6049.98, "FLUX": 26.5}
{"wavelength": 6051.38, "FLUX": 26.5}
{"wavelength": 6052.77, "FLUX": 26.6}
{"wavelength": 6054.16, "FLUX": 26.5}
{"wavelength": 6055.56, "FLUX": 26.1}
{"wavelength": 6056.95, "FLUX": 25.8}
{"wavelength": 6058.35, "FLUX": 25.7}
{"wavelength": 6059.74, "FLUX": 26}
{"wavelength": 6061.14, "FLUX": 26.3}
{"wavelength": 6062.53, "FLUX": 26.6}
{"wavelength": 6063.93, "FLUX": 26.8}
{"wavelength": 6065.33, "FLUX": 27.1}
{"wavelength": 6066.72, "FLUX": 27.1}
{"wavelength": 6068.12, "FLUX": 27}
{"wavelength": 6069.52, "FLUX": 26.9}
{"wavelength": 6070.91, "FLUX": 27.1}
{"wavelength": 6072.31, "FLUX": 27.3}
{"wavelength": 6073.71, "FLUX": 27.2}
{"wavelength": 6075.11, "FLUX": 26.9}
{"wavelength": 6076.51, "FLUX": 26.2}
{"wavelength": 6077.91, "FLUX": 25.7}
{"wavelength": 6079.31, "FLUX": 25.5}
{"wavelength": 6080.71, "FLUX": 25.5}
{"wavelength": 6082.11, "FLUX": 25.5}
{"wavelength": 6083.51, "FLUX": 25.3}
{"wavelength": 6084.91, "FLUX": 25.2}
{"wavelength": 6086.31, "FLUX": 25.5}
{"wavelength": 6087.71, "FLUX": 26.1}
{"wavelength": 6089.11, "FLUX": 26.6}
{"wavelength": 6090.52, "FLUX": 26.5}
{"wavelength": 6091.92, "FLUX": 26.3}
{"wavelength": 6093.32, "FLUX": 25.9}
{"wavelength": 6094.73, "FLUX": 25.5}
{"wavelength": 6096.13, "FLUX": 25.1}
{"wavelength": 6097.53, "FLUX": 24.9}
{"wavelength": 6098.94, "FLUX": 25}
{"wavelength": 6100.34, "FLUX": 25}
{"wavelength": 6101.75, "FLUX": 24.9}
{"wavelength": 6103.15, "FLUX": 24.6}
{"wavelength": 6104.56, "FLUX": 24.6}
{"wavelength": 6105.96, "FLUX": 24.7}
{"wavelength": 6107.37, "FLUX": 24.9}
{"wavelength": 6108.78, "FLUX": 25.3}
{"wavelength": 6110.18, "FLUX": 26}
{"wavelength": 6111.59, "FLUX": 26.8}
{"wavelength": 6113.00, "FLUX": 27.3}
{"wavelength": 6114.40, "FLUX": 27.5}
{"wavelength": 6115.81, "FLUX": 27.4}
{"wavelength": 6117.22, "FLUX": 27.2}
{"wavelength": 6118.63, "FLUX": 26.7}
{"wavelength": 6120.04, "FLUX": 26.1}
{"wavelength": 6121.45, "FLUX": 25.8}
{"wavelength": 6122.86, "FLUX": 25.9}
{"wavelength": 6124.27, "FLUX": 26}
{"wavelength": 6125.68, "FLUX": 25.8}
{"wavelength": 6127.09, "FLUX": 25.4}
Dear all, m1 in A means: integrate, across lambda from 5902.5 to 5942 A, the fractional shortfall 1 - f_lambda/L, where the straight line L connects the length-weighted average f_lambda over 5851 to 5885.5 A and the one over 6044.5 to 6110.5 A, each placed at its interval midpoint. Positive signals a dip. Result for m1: 5.8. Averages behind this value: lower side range 33.9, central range 27.2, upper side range 26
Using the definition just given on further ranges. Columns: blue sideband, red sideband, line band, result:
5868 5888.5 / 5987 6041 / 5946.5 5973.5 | 3.6 A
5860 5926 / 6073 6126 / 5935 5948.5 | 1.4 A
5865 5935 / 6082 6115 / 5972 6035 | 2.5 A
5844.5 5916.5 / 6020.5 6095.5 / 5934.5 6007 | 3.0 A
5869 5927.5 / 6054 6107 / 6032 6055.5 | 0.4 A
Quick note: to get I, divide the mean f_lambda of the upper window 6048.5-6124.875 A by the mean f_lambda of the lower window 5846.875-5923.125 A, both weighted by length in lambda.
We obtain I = 0.9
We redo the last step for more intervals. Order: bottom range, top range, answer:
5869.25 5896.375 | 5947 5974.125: 0.76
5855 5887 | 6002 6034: 0.78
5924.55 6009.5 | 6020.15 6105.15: 0.96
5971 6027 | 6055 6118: 0.96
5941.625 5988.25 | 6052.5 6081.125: 0.96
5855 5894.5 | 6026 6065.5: 0.80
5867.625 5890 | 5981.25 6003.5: 0.71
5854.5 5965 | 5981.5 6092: 0.91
